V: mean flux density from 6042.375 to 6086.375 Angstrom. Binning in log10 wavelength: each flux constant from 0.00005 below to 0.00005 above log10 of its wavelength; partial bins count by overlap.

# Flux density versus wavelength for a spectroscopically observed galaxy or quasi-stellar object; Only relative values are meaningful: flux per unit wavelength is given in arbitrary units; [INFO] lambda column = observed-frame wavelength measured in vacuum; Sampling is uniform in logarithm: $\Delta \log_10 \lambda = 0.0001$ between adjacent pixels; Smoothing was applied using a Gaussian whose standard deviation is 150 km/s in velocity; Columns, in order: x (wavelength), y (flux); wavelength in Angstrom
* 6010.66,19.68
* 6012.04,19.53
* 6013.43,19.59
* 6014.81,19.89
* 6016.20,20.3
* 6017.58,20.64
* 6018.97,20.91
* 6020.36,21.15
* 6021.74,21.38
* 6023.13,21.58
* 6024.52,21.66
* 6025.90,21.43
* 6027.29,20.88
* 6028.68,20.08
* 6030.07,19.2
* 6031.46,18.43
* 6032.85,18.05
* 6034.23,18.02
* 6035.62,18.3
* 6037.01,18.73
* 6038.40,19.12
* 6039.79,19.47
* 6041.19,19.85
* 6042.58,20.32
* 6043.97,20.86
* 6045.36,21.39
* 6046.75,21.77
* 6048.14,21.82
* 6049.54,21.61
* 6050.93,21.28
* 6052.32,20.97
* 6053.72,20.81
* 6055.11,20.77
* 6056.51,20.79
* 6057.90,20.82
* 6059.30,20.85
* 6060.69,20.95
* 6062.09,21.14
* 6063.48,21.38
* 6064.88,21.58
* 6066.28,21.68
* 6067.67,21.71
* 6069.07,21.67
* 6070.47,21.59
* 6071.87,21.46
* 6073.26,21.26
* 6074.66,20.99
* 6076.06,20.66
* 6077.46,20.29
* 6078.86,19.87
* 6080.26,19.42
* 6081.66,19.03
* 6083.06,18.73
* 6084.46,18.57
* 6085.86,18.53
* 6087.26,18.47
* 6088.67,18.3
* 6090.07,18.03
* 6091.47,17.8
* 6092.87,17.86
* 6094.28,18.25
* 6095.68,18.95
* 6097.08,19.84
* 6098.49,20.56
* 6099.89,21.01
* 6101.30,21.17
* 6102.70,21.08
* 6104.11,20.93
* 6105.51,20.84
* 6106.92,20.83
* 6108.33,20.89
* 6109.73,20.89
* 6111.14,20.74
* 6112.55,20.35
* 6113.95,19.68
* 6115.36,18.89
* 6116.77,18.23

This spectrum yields 20.8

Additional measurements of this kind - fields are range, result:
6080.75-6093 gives 18.4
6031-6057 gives 20.1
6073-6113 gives 19.8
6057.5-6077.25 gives 21.2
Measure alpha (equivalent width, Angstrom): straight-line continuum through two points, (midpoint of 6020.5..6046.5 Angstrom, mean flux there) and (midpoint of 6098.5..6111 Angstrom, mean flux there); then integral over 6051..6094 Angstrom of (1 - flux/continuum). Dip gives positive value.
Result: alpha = 0.6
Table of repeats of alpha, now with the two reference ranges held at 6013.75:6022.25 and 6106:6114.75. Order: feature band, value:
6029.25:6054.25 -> 0.8 Angstrom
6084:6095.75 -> 1.3 Angstrom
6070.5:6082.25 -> 0.1 Angstrom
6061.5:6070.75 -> -0.4 Angstrom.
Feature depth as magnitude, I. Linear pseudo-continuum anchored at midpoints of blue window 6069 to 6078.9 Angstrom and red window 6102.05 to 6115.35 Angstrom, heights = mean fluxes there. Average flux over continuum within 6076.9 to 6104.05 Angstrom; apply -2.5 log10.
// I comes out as 0.08 mag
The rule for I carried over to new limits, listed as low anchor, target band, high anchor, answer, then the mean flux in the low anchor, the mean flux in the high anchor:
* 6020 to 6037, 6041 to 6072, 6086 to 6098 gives -0.10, 19.9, 18.5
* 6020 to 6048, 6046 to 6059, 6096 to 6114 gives -0.05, 20.1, 20.7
